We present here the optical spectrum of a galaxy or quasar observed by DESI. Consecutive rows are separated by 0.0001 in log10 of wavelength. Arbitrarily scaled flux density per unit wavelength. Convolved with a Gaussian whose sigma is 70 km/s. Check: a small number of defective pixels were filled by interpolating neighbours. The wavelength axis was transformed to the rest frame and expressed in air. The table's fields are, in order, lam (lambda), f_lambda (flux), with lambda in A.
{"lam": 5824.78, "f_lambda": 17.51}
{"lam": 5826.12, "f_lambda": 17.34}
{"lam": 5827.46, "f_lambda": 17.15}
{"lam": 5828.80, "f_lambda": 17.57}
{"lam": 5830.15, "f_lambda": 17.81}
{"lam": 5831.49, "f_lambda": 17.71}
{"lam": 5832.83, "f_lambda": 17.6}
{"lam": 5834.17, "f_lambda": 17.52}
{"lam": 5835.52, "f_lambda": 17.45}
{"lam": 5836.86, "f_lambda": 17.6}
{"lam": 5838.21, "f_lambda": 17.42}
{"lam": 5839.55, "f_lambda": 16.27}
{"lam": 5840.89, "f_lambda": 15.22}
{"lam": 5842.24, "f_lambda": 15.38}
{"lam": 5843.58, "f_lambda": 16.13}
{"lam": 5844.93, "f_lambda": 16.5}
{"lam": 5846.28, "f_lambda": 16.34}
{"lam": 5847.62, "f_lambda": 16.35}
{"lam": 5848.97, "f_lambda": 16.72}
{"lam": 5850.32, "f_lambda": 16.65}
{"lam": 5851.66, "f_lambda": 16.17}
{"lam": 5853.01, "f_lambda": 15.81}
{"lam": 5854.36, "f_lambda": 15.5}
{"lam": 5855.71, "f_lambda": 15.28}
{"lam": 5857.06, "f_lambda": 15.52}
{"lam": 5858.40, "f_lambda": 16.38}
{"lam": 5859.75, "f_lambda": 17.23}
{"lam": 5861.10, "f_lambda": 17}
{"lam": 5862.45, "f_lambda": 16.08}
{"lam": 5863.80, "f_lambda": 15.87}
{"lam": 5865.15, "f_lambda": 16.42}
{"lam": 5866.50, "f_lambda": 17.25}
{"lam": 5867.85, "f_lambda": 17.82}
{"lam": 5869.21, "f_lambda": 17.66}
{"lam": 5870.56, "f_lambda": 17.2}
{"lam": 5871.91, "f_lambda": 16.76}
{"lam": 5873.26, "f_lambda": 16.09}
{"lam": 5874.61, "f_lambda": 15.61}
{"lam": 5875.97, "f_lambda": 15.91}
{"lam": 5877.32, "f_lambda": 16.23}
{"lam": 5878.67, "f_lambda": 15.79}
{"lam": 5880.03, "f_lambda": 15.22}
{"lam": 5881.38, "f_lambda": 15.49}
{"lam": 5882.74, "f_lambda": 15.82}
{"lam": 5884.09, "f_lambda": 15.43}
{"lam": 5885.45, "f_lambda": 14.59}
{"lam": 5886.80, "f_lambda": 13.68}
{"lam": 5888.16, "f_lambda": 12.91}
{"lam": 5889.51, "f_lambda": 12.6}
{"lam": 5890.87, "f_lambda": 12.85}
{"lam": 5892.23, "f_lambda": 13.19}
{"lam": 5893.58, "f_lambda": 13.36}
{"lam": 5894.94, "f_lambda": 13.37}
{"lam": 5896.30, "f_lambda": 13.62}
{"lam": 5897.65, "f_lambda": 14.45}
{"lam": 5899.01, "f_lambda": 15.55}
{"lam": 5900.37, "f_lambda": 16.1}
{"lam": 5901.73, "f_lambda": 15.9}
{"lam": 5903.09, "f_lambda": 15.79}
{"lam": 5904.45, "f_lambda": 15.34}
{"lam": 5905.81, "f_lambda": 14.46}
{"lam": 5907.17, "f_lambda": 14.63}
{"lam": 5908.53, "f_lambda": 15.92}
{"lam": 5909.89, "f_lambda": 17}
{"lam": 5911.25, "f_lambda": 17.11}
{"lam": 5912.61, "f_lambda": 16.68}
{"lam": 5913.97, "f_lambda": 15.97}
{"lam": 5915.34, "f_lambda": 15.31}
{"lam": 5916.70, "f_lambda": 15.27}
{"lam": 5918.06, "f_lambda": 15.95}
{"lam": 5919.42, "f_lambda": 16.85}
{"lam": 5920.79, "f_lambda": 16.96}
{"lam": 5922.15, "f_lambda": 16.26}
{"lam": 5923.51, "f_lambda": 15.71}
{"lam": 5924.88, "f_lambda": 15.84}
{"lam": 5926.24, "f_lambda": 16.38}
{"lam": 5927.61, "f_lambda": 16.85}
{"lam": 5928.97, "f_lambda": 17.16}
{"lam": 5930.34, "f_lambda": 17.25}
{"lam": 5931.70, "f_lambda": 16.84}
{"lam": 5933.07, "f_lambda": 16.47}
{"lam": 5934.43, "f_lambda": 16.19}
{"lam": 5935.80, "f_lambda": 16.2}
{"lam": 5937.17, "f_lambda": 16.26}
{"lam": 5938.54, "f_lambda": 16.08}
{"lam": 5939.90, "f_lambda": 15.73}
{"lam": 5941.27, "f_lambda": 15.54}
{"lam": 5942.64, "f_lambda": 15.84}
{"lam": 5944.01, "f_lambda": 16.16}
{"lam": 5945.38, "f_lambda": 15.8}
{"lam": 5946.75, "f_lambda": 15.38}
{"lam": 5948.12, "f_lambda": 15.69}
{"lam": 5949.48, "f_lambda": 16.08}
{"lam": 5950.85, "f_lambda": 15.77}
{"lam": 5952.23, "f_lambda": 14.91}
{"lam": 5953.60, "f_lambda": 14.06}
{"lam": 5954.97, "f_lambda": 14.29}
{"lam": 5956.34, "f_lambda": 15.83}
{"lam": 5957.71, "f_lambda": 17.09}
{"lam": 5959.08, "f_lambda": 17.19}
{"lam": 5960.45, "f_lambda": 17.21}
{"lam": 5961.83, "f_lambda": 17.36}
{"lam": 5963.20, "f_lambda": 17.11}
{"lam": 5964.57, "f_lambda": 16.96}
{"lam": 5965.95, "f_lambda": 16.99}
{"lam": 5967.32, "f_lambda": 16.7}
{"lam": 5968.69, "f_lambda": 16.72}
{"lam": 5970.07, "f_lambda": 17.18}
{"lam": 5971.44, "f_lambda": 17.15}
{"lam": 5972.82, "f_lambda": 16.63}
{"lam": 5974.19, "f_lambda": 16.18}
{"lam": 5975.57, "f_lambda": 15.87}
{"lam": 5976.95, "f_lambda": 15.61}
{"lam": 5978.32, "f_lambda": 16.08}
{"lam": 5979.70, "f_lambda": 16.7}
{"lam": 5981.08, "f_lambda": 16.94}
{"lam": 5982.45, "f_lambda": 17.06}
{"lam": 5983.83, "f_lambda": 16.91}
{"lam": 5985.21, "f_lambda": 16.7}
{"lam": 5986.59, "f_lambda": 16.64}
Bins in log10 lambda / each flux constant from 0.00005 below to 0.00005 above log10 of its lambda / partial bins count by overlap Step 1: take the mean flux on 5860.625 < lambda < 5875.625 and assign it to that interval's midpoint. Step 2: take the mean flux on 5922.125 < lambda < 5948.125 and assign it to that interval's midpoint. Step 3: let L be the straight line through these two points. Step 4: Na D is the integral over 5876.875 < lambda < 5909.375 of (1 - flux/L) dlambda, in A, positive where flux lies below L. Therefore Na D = 3.6 A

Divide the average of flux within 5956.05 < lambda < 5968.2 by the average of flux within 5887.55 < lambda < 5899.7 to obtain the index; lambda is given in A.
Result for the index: 1.3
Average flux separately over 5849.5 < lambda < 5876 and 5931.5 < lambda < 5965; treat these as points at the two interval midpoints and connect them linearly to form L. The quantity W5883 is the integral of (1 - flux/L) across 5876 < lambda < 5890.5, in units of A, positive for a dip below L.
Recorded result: 1.4 A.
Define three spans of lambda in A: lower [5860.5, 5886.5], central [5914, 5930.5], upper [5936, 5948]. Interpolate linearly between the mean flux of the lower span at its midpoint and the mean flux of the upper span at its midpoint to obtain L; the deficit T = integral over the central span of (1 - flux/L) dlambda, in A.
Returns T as -0.3 A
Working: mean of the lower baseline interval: 16.2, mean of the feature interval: 16.3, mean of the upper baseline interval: 15.8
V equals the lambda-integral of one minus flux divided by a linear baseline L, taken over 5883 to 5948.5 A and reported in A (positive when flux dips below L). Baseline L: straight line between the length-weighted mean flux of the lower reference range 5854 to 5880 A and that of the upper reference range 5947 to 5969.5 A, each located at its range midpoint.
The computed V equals 3.2 A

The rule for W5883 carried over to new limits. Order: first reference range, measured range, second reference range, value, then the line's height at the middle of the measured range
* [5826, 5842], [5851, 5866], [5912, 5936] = 0.7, 16.9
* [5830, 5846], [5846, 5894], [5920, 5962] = 2.7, 16.6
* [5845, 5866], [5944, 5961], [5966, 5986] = 0.8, 16.5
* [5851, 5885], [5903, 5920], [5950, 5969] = 0.4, 16.2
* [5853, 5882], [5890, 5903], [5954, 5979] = 1.6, 16.4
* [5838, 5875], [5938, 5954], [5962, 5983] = 1.0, 16.6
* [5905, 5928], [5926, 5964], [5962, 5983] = 0.5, 16.4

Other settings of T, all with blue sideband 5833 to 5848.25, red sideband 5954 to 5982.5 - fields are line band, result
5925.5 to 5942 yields 0.2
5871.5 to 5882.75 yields 0.5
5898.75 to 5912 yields 0.6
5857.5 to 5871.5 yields -0.2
